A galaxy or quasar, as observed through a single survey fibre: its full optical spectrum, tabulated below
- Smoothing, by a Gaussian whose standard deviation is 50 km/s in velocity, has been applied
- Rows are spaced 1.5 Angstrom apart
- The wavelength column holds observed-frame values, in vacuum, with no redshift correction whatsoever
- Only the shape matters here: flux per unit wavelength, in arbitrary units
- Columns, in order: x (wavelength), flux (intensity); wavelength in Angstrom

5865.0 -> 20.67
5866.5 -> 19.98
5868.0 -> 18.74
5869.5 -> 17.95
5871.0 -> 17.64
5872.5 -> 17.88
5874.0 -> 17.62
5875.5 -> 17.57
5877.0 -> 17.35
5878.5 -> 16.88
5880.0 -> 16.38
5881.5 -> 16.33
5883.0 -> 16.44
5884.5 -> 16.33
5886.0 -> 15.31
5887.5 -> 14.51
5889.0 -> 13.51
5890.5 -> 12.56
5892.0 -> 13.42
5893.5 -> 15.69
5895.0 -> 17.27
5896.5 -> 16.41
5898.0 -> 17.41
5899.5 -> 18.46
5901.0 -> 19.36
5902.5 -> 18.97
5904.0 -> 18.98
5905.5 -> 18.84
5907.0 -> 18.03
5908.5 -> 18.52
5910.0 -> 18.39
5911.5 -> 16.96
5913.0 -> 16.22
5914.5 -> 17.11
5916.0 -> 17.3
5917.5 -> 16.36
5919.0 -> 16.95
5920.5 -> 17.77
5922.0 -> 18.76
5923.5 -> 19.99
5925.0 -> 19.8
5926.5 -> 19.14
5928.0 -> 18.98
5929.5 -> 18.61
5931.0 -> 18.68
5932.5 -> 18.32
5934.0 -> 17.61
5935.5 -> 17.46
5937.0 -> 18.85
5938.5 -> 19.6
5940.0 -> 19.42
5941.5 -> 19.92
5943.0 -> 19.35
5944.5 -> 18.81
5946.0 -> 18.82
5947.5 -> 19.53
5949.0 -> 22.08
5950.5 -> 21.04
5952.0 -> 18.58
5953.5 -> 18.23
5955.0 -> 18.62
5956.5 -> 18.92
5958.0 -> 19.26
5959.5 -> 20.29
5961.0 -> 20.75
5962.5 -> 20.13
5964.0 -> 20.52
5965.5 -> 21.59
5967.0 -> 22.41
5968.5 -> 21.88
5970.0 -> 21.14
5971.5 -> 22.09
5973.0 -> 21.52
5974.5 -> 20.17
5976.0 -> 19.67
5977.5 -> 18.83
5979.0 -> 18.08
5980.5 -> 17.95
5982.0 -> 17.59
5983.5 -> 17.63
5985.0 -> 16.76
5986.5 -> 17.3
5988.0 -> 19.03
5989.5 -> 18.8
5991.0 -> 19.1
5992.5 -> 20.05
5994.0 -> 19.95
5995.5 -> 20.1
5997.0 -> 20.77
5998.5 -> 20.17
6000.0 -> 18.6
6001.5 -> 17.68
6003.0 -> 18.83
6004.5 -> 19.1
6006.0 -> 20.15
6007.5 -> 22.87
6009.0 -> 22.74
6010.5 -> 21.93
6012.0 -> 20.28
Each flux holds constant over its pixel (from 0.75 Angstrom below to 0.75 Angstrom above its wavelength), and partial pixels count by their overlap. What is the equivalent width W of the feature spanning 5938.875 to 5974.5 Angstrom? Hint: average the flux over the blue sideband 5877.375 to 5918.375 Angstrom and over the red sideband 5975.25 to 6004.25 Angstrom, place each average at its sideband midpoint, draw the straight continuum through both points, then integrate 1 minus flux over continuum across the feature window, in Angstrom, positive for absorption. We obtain -4.2 Angstrom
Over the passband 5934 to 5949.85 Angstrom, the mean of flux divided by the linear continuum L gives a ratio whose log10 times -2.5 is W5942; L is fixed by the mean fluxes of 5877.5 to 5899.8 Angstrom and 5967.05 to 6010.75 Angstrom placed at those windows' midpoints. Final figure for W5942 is -0.085 mag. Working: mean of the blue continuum 15.8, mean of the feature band 19.3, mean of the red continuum 19.7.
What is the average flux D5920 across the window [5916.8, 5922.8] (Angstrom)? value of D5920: 17.5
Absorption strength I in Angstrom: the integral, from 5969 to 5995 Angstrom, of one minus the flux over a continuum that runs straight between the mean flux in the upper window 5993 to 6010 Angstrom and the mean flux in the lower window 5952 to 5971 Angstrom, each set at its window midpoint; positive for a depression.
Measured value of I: 1.3 Angstrom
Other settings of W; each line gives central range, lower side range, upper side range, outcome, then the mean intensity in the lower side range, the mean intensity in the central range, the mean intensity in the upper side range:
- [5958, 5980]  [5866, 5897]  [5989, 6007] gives -2.2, 16.4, 20.6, 19.5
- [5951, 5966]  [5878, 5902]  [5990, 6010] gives -0.9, 16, 19.7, 20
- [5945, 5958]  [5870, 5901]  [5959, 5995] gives -0.5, 16.3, 19.5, 19.7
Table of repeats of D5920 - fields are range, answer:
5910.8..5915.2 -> 16.8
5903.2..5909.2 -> 18.6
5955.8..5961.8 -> 19.8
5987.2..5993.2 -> 19.2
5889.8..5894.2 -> 13.9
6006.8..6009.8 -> 22.8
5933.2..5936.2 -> 17.5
